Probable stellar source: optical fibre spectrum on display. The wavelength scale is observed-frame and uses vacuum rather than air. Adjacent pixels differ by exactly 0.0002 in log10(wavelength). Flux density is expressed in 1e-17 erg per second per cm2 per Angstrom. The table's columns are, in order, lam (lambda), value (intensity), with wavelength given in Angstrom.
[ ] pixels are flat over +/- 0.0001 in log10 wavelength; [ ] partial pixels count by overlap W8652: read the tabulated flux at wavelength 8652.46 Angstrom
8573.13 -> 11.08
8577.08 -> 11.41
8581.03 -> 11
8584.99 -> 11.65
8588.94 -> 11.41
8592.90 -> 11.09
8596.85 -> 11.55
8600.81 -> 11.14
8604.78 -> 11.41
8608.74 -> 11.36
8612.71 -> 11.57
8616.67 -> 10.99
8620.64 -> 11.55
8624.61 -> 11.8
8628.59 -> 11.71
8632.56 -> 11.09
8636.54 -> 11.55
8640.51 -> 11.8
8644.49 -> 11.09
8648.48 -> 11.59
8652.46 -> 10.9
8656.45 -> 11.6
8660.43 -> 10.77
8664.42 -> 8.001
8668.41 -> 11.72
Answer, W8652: 10.9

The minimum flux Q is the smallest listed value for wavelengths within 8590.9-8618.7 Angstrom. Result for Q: 10.99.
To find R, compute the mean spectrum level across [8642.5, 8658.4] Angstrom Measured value 11.3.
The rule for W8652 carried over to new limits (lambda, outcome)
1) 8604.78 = 11.41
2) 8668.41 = 11.72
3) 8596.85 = 11.55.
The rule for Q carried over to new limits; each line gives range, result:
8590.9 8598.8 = 11.09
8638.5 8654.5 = 10.9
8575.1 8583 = 11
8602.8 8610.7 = 11.36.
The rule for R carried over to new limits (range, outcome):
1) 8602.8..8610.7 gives 11.4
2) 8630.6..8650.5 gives 11.4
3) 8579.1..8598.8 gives 11.3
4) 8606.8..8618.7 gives 11.3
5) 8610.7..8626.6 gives 11.5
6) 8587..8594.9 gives 11.3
